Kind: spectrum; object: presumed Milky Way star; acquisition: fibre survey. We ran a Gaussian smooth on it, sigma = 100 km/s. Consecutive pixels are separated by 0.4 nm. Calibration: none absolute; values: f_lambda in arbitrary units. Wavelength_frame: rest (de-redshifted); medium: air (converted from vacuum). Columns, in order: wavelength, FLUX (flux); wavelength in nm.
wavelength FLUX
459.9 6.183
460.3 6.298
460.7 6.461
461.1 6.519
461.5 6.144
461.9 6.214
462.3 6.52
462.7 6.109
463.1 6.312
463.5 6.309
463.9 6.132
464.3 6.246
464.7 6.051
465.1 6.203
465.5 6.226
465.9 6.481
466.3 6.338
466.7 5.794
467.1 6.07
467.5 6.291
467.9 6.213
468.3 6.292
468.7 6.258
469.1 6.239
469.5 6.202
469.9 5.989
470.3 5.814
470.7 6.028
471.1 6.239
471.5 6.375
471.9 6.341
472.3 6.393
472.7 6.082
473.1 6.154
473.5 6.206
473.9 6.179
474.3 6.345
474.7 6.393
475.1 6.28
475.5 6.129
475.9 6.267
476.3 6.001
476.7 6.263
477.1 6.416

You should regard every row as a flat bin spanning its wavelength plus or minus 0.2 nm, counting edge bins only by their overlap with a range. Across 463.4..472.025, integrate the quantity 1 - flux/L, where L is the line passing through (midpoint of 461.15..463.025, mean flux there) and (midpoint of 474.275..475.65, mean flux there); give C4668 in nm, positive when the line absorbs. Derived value 0.128 nm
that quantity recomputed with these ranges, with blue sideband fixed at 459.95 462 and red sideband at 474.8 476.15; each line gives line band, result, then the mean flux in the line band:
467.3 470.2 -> 0.03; 6.2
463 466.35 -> 0.03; 6.25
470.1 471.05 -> 0.04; 5.97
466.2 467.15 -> 0.04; 6.04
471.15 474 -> 0.00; 6.25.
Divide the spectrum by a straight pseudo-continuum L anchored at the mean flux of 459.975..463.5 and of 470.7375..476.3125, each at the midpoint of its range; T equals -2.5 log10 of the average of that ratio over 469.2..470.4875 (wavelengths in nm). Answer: 0.043 mag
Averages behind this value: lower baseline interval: 6.32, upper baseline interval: 6.24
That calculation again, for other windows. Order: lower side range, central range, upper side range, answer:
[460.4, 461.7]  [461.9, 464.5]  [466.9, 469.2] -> 0.01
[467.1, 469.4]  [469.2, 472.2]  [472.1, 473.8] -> 0.01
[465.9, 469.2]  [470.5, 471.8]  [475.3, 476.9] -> -0.01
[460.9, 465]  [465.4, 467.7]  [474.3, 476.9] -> 0.01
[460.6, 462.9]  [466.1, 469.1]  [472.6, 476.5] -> 0.01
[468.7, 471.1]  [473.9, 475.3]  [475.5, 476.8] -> -0.03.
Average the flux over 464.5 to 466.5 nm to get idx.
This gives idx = 6.26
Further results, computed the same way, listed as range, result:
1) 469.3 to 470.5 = 6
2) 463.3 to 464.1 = 6.22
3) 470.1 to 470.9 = 5.92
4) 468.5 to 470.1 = 6.17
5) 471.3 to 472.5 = 6.37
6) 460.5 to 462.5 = 6.37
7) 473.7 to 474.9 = 6.31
